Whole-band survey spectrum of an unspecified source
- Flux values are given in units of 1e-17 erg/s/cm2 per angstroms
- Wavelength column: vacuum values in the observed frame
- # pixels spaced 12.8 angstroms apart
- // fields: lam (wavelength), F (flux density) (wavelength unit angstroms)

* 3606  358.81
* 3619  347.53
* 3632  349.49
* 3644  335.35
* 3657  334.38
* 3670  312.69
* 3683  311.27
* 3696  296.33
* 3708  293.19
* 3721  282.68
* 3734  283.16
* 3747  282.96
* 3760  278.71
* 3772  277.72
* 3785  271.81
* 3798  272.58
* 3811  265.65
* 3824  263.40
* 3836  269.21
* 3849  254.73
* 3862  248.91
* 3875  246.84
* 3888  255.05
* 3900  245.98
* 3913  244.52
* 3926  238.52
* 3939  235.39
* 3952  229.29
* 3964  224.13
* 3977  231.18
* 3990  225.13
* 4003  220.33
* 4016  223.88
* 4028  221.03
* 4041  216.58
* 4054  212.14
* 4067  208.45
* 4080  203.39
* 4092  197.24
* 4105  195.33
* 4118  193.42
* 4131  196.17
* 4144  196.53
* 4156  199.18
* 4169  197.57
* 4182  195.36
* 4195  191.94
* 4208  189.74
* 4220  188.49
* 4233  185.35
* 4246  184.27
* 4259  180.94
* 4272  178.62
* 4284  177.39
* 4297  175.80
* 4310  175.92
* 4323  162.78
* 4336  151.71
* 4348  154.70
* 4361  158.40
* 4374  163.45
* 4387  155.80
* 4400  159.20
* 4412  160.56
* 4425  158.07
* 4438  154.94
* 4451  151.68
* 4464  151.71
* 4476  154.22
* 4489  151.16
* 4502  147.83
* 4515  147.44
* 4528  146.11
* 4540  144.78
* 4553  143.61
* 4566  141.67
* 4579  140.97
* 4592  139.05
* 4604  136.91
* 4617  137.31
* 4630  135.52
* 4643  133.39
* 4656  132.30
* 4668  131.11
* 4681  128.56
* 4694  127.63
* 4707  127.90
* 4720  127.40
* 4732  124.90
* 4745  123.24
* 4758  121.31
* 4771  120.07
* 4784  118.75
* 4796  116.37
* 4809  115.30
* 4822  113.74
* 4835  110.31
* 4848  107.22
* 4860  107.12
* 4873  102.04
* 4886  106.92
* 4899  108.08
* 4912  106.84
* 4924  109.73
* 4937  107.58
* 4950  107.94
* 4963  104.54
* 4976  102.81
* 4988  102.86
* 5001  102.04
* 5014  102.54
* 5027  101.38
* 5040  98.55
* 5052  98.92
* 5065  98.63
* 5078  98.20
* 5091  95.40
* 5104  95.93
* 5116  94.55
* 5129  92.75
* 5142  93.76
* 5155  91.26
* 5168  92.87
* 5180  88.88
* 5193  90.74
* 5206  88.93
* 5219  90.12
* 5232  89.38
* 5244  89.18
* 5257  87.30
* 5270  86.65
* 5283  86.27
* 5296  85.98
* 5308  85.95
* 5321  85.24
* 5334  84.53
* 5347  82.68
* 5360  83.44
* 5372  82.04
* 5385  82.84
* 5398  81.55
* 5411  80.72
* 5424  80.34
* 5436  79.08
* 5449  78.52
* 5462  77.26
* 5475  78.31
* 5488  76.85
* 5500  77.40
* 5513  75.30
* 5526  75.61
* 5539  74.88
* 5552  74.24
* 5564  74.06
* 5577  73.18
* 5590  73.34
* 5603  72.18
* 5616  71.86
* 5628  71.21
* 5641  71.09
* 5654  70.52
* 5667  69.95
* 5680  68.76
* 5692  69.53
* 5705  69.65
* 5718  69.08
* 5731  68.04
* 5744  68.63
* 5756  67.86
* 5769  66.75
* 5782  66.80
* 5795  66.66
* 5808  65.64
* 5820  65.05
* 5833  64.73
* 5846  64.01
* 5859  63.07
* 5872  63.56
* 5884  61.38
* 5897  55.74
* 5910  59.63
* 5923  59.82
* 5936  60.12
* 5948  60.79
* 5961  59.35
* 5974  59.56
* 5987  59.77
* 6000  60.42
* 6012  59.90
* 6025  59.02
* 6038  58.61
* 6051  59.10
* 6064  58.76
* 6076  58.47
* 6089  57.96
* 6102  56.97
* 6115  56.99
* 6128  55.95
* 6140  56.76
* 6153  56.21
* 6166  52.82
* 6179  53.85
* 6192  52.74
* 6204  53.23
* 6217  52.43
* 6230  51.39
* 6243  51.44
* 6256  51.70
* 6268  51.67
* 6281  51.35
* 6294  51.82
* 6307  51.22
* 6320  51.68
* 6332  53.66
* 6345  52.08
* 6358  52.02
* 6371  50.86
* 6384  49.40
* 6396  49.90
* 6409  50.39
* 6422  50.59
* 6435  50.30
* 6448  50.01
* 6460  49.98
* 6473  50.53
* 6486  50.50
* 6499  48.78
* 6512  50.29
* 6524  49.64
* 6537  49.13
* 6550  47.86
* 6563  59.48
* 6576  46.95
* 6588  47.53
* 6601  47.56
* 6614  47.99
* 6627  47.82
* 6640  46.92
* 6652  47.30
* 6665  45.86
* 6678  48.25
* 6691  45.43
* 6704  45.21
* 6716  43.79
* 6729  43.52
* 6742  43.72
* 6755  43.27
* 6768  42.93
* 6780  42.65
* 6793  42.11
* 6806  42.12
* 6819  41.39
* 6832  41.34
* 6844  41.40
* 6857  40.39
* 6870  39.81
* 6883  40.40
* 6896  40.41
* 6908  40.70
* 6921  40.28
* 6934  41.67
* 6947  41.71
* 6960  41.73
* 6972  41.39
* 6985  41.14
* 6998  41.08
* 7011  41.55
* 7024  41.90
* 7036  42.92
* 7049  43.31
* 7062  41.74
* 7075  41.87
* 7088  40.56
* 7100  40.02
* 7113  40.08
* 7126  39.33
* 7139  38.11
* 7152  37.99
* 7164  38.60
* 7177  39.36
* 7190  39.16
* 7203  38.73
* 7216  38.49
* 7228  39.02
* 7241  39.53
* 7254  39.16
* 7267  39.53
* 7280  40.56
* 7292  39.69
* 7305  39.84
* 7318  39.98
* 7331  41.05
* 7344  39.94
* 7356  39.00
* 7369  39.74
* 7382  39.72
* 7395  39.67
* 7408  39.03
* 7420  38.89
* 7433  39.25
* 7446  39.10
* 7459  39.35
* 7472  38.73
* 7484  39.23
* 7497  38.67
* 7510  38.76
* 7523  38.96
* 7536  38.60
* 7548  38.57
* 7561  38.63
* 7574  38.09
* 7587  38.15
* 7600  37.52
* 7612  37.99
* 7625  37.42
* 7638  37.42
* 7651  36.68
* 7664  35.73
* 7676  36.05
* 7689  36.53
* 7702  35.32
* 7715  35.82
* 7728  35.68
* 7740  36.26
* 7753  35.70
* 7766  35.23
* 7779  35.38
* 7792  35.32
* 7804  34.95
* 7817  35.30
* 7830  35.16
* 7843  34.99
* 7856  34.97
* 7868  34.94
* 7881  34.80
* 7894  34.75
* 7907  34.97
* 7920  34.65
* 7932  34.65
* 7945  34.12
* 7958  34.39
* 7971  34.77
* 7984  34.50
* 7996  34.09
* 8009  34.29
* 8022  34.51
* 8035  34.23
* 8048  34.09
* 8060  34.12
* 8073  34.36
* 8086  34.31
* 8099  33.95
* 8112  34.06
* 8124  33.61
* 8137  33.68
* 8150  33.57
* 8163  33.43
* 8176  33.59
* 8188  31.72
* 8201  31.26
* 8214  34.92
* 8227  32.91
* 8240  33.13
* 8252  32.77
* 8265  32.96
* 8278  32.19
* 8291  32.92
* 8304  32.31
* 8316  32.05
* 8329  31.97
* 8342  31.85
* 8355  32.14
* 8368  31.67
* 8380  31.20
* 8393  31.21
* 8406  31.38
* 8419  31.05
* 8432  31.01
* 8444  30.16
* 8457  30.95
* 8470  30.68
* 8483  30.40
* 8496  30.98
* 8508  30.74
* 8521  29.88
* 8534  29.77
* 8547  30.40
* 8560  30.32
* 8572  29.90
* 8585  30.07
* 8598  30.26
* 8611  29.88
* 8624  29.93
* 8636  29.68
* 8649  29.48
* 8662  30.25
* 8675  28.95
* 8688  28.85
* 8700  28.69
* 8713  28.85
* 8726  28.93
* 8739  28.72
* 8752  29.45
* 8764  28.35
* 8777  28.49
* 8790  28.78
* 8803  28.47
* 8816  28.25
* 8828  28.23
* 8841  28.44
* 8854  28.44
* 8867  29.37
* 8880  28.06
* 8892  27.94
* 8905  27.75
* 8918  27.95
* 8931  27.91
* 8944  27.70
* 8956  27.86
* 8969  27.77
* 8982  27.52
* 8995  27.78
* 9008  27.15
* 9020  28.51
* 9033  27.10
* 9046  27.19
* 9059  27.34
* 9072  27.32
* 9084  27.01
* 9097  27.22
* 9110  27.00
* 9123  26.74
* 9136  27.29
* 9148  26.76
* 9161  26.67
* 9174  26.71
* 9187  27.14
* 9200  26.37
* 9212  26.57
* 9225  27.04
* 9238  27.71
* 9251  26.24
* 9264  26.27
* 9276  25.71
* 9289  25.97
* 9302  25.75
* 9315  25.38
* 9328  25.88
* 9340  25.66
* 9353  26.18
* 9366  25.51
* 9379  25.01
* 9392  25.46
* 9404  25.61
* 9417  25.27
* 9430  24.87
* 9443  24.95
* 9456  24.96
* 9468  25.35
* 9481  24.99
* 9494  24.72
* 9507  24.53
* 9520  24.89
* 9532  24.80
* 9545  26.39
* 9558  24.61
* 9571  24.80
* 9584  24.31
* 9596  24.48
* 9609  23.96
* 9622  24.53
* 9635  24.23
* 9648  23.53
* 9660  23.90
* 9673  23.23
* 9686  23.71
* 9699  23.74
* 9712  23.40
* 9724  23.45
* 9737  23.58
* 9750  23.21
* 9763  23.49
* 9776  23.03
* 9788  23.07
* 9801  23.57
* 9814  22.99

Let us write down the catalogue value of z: 1.66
